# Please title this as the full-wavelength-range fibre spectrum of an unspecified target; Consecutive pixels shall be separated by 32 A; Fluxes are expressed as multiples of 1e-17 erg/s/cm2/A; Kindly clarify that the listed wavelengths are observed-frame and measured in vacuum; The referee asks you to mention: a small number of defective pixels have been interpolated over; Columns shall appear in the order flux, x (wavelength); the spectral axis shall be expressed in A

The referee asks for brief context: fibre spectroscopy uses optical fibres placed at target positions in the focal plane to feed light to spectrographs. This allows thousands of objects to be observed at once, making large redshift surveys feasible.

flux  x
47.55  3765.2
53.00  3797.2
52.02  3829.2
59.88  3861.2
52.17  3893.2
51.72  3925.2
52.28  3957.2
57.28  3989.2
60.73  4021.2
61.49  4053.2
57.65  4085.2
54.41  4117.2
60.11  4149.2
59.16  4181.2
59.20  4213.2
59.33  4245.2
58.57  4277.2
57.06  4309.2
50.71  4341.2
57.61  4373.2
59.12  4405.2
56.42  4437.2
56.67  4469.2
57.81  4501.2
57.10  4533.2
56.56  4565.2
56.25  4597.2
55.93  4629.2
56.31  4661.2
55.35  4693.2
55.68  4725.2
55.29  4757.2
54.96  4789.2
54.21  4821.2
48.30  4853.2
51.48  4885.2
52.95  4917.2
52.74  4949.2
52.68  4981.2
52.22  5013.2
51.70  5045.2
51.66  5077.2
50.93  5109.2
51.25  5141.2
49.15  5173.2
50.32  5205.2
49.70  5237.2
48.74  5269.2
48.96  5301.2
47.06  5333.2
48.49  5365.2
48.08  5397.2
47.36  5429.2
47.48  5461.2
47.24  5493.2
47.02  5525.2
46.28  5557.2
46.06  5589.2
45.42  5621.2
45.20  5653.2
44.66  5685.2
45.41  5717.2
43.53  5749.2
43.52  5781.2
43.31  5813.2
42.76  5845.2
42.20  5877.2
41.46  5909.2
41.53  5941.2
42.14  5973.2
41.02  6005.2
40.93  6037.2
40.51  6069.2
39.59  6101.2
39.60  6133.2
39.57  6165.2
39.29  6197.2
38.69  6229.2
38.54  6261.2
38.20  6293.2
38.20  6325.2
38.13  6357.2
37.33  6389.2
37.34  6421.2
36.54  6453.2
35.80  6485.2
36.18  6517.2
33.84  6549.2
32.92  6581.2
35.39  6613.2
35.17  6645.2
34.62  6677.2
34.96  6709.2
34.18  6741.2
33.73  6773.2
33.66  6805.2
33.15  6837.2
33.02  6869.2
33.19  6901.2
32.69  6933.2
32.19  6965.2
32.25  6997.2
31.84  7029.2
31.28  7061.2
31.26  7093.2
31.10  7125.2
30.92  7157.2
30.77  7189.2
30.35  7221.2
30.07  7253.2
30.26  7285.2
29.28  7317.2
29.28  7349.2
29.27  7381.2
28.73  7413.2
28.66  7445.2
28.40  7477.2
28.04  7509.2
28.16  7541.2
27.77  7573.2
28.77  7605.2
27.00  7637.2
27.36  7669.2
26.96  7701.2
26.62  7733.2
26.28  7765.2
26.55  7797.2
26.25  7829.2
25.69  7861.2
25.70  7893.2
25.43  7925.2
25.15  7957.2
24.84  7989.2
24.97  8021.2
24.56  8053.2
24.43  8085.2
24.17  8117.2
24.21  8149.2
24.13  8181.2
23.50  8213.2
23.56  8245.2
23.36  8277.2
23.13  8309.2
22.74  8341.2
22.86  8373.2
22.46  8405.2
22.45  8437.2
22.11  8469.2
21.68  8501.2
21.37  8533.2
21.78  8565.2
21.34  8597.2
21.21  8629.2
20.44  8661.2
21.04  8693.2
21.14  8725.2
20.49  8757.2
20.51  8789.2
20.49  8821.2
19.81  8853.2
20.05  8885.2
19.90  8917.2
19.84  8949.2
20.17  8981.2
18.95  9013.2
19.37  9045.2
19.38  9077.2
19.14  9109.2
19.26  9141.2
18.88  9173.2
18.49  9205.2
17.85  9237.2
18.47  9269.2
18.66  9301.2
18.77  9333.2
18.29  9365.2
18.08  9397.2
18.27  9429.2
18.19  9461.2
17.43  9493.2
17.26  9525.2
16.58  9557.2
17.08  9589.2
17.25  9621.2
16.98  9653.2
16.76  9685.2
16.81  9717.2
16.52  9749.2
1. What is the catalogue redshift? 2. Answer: 0.000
